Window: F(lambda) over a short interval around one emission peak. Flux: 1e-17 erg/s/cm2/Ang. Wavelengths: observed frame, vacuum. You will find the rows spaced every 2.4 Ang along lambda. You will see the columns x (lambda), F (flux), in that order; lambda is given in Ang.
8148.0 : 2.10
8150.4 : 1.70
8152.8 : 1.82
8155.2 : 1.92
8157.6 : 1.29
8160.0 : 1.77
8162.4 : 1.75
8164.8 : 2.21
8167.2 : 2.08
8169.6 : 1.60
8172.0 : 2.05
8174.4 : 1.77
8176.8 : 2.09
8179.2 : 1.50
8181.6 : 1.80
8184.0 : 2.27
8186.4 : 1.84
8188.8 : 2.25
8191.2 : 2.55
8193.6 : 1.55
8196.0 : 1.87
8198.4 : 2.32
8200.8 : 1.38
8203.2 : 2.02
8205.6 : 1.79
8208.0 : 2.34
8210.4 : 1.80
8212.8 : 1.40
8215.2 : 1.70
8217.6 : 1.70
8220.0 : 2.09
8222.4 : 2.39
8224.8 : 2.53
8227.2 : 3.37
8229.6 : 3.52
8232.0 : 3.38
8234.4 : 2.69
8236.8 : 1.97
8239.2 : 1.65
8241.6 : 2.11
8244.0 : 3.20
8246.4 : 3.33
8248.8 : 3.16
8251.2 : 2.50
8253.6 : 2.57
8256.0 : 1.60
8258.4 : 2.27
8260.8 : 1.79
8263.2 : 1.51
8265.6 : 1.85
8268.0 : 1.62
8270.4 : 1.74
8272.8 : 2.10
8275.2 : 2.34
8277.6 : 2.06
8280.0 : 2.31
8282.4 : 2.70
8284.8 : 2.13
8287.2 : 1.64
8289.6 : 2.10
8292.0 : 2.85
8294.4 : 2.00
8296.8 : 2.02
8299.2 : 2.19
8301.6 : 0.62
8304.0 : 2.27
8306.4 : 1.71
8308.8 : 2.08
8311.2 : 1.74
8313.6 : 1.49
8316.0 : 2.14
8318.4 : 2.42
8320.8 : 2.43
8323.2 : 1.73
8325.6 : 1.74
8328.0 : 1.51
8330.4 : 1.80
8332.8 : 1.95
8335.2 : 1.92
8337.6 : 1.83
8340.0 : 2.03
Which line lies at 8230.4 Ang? [S II] 6716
